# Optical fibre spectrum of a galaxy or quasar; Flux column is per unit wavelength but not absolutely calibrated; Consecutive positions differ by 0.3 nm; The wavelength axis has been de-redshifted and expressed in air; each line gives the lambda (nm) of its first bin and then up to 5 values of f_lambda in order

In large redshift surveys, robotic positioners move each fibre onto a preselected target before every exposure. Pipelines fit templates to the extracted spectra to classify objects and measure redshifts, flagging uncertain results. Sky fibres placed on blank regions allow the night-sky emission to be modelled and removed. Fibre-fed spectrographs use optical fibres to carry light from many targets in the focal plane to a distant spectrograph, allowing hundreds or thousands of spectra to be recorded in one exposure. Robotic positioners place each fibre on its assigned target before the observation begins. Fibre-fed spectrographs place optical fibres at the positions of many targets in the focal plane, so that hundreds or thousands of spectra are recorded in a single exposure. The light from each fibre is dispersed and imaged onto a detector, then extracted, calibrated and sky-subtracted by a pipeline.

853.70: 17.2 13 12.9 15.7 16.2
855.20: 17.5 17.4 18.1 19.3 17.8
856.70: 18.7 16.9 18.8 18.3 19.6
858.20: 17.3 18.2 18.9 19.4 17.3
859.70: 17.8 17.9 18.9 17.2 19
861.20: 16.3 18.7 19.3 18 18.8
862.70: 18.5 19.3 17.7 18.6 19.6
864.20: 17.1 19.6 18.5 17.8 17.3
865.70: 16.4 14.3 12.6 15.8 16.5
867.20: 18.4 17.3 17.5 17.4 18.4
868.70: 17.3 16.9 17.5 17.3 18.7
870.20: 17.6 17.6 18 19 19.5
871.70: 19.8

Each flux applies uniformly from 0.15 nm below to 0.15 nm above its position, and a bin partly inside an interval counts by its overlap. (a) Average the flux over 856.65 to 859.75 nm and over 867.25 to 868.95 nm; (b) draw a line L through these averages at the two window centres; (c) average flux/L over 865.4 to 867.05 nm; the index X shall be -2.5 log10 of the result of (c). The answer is 0.16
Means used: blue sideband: 18.3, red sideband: 17.6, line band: 15.3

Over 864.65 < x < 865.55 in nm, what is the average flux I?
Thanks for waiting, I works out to 17.9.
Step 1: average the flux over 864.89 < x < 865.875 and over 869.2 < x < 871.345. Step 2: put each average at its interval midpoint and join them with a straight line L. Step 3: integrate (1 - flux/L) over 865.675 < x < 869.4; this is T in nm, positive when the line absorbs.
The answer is 0.20 nm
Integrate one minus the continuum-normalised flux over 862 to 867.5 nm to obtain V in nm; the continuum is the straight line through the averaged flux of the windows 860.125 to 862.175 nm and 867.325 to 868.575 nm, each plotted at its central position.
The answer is 0.14 nm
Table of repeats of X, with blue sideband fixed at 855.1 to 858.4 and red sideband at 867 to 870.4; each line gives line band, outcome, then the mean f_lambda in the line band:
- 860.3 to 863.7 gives -0.024 mag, 18.3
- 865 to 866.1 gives 0.082 mag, 16.5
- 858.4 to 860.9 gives -0.012 mag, 18.2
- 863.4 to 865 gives -0.046 mag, 18.6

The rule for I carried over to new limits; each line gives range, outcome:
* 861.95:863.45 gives 18.5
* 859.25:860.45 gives 18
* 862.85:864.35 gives 18.5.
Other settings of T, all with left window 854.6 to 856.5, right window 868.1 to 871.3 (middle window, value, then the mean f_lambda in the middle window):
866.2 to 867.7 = 0.13 nm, 16.3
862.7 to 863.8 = -0.05 nm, 18.6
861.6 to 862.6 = -0.06 nm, 18.7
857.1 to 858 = -0.06 nm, 18.8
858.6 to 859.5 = -0.05 nm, 18.6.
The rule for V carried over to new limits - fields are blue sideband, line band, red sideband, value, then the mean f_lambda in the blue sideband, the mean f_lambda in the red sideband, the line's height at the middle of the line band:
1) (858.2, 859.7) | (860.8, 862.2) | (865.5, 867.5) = -0.064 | 18.3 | 15.8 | 17.4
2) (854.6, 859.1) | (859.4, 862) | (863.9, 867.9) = -0.076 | 18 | 16.9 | 17.6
